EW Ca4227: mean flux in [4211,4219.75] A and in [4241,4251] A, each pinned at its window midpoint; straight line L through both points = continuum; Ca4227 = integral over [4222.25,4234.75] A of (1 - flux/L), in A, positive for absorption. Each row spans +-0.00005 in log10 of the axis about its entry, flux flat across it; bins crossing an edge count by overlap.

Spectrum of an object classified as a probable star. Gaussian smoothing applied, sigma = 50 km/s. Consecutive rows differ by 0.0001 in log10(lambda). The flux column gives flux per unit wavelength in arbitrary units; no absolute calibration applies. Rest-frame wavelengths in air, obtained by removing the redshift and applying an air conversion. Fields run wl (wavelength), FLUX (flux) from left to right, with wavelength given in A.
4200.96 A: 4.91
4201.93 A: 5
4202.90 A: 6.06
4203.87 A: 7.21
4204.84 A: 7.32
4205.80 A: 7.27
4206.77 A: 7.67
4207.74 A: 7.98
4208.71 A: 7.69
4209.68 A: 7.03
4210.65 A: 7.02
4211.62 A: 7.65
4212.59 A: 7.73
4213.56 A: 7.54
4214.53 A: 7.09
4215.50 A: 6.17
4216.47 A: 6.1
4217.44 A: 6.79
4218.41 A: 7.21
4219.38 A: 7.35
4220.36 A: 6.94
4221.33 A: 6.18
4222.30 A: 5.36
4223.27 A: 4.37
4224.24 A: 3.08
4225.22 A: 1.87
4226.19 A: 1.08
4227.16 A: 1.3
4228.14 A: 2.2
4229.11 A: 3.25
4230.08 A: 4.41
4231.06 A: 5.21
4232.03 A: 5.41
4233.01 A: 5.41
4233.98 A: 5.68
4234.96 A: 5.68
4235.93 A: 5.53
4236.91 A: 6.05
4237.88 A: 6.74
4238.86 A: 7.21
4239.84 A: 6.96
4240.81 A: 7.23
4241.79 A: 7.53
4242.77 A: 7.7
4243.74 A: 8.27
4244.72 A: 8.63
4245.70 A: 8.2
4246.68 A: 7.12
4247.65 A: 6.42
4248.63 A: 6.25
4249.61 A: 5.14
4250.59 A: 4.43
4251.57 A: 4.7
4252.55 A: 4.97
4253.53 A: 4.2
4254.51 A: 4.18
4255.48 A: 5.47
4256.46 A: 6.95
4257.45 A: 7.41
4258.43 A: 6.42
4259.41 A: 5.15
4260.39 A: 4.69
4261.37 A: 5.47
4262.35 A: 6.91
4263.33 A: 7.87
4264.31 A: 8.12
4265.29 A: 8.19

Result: 5.9 A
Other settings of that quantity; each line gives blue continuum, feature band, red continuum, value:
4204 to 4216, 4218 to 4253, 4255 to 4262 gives 5.23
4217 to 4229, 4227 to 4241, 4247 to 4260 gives -1.17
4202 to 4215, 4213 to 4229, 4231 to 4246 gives 4.67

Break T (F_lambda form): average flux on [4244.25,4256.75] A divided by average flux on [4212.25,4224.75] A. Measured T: 0.9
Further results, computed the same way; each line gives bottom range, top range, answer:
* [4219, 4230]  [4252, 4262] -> 1.42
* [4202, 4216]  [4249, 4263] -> 0.76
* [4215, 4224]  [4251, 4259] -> 0.89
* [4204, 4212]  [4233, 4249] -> 0.93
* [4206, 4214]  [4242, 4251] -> 0.92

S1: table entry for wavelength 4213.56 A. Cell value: 7.54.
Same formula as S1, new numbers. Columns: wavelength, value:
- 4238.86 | 7.21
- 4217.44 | 6.79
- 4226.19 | 1.08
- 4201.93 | 5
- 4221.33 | 6.18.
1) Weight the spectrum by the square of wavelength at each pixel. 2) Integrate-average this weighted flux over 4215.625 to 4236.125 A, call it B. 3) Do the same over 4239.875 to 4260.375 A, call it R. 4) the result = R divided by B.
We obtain 1.33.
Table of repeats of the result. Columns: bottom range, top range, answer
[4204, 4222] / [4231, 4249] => 0.96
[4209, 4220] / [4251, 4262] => 0.78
